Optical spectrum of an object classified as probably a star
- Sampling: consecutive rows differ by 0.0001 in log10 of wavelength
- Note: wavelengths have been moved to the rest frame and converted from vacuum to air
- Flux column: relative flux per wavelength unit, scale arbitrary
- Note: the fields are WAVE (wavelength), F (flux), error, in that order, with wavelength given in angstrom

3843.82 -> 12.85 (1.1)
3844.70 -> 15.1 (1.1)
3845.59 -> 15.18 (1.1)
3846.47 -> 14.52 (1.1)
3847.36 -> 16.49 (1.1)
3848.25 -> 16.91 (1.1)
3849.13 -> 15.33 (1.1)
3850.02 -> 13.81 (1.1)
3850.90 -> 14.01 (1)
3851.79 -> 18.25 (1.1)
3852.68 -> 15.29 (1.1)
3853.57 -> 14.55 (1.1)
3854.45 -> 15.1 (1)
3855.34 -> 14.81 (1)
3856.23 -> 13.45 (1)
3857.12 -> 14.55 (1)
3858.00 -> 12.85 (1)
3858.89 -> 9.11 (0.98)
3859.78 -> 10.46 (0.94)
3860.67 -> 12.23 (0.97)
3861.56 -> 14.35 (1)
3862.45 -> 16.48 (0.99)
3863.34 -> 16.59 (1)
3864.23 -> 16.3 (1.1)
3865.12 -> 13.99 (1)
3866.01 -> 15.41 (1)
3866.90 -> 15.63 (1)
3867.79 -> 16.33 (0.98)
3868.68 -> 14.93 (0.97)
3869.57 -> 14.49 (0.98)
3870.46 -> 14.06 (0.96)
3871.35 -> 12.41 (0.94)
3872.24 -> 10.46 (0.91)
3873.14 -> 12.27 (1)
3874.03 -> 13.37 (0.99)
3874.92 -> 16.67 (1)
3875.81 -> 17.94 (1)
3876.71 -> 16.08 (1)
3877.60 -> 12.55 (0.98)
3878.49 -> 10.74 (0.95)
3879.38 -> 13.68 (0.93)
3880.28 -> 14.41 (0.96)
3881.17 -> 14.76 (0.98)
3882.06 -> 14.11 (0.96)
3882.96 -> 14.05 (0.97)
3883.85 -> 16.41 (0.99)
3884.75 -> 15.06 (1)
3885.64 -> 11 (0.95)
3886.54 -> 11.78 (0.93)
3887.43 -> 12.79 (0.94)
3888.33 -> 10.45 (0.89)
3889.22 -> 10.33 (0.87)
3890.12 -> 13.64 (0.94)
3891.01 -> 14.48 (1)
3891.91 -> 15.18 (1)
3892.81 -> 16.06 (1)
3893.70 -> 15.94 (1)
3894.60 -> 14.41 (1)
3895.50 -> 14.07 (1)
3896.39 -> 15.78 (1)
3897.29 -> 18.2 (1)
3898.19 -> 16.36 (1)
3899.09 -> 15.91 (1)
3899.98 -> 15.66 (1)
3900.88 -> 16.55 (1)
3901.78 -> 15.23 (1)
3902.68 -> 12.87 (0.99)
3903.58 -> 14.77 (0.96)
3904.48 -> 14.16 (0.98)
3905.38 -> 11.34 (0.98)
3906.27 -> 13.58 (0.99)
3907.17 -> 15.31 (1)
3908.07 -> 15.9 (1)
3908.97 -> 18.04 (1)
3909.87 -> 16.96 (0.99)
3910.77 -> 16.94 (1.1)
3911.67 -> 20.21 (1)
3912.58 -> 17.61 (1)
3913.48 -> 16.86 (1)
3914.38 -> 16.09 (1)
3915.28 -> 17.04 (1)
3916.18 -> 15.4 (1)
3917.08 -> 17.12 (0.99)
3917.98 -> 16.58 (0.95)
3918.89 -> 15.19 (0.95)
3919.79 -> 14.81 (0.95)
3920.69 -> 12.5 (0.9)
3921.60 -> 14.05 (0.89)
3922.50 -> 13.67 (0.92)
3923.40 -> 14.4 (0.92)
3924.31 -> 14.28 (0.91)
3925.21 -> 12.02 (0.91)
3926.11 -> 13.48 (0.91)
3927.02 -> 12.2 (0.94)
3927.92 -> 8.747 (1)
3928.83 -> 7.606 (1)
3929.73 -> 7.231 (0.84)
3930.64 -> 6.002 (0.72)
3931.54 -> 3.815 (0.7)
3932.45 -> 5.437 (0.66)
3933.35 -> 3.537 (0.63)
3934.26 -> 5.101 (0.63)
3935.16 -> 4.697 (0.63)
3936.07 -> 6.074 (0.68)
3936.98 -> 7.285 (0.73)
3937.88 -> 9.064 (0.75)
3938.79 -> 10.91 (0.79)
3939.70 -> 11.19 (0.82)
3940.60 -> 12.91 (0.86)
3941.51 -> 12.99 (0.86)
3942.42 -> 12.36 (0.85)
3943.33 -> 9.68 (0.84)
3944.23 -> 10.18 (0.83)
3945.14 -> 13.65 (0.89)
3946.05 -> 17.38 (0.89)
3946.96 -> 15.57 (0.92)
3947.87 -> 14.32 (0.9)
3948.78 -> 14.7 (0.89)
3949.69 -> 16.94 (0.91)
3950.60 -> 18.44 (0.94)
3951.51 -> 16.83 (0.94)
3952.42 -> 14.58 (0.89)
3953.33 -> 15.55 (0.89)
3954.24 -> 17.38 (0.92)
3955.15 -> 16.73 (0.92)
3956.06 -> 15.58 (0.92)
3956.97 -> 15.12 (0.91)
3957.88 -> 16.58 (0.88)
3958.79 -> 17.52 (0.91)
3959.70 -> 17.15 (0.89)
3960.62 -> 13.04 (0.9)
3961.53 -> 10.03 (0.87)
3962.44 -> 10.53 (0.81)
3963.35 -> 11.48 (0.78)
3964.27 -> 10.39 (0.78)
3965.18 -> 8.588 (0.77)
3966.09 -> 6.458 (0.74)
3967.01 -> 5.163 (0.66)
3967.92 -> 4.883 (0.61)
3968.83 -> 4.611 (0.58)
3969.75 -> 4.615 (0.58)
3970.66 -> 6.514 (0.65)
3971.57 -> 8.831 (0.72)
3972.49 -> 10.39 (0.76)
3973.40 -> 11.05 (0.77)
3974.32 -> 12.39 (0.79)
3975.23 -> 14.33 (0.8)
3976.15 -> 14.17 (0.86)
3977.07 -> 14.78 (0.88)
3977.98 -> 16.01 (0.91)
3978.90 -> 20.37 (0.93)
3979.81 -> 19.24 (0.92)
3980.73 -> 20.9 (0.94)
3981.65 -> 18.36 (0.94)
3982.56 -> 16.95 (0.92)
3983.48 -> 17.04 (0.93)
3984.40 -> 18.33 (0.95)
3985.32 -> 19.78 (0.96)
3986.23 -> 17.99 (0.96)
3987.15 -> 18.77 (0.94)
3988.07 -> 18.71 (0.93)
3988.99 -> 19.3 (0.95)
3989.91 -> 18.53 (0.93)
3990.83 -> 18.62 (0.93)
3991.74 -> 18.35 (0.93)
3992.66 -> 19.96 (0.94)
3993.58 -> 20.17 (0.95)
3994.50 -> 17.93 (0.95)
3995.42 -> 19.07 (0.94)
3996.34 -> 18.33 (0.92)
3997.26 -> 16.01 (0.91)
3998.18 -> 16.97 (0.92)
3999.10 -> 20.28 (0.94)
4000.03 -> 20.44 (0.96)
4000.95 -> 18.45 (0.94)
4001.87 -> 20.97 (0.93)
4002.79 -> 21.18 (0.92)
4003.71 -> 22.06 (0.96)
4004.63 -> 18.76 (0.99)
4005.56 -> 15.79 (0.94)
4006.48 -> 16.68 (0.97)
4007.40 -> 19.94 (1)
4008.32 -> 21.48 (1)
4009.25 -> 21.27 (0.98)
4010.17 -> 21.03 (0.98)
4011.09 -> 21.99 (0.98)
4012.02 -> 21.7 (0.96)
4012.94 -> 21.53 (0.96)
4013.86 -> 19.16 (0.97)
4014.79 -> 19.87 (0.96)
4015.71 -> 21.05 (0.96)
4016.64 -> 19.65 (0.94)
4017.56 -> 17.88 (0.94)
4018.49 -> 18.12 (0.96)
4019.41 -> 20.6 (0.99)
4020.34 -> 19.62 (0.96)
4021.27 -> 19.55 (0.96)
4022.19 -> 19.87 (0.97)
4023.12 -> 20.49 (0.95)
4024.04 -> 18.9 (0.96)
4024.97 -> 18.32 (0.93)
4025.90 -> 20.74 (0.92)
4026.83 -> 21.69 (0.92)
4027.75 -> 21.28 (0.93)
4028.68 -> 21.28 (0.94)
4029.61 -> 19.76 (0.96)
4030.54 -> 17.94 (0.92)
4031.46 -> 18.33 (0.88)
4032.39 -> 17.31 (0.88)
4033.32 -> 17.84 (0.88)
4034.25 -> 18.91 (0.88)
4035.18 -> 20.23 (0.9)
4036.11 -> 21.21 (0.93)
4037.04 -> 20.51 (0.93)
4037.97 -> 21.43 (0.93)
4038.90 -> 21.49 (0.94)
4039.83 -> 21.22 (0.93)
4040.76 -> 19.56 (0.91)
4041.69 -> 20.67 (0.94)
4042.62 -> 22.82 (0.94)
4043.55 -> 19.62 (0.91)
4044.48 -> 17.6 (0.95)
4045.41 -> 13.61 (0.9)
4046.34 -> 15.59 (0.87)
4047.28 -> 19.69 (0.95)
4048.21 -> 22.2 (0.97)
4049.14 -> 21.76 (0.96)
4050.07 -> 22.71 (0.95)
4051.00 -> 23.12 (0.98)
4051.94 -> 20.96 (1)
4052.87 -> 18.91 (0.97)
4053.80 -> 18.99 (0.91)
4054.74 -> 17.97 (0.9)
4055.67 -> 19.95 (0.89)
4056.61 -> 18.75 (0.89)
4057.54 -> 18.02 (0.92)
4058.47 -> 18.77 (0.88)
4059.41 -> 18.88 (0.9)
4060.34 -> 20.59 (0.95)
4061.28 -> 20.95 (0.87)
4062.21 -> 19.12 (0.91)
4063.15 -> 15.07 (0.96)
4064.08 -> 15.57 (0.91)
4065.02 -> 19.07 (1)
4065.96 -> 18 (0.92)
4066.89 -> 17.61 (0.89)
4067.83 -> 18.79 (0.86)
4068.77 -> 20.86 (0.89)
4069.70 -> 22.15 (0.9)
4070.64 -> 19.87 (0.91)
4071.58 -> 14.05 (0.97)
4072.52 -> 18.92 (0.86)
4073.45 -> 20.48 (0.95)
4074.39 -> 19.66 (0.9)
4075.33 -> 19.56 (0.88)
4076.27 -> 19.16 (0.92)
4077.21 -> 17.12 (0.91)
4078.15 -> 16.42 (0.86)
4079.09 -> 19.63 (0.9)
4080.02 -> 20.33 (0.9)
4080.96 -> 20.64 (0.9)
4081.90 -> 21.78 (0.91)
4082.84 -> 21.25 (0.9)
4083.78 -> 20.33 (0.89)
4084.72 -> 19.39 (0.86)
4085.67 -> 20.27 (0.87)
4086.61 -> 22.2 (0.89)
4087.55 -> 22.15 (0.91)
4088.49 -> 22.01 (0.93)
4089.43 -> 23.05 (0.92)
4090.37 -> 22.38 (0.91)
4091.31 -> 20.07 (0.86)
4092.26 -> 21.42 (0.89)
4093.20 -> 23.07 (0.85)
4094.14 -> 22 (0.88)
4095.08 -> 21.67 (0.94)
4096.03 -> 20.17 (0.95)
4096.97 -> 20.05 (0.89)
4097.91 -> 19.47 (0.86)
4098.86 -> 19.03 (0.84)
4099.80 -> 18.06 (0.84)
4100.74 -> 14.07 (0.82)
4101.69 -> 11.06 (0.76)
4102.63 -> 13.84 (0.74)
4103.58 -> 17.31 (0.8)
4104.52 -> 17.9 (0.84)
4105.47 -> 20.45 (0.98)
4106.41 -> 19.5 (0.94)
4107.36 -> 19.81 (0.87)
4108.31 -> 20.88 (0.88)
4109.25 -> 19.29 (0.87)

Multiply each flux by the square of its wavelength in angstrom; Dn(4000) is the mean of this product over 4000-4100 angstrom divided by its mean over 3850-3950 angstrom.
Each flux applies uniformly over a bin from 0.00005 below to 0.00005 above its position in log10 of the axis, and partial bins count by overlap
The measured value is 1.58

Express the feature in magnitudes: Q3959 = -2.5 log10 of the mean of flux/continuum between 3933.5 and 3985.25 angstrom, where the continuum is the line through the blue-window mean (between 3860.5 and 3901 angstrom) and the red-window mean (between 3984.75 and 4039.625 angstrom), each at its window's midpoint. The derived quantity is 0.34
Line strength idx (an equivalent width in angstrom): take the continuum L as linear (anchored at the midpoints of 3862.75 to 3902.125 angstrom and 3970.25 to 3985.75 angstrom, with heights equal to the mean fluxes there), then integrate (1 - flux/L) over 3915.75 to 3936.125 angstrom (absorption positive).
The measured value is 5.7 angstrom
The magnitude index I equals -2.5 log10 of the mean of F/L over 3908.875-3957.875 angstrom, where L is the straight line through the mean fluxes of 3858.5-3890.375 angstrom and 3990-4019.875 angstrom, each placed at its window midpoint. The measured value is 0.246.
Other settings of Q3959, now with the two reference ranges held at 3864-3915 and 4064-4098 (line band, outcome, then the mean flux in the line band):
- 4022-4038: -0.06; 19.7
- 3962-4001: 0.16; 15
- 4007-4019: -0.12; 20.4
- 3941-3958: 0.10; 14.9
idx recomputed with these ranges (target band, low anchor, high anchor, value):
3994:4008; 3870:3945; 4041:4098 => -1.6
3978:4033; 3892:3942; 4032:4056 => -4.9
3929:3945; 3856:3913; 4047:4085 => 7.7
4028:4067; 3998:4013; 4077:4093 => 1.9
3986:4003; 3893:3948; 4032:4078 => -2.5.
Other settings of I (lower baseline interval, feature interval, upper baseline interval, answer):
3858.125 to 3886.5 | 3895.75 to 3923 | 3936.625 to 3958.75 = -0.12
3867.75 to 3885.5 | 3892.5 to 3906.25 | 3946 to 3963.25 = -0.05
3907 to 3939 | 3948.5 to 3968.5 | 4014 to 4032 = 0.12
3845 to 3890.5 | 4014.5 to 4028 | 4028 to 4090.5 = -0.07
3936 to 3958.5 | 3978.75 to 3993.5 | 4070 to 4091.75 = -0.20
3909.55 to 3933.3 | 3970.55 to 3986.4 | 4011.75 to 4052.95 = 0.07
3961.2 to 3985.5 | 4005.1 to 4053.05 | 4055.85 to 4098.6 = -0.22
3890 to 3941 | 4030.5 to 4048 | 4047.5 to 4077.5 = -0.06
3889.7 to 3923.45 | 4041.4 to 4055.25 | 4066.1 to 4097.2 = -0.02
